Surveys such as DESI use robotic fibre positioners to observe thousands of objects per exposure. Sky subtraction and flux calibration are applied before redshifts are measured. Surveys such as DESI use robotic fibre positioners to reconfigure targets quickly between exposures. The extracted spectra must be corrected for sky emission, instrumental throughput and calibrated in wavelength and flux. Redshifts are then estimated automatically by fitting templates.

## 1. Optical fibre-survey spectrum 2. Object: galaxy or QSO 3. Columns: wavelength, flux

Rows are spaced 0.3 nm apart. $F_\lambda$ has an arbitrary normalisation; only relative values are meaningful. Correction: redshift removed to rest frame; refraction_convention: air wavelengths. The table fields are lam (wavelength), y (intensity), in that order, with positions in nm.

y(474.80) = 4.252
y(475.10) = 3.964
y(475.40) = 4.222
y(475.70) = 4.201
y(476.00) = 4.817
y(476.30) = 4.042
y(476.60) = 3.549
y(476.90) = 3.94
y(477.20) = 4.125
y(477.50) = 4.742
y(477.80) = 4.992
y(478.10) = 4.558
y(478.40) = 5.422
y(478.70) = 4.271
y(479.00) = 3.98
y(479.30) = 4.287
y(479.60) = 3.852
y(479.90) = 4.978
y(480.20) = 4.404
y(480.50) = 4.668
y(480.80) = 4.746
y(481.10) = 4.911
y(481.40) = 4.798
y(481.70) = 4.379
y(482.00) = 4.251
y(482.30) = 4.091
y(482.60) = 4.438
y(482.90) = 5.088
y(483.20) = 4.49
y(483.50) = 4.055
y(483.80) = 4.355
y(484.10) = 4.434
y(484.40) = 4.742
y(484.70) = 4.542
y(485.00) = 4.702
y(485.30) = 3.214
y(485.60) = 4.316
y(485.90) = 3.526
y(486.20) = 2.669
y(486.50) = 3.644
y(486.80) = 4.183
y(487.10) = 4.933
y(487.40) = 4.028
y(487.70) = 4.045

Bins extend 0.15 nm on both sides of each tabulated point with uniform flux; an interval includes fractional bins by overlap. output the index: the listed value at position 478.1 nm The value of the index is 4.558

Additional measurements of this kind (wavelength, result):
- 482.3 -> 4.091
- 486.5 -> 3.644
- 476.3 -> 4.042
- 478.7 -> 4.271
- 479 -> 3.98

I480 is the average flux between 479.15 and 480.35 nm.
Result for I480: 4.38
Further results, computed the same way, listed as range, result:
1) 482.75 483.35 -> 4.79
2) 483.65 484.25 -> 4.39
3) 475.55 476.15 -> 4.51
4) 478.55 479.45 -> 4.18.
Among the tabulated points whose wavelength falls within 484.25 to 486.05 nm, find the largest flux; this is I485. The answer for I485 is 4.742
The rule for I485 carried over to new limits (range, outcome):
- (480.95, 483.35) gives 5.088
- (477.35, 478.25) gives 4.992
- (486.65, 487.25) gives 4.933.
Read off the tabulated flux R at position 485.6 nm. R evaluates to 4.316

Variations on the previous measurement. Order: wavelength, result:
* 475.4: 4.222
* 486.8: 4.183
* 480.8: 4.746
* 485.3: 3.214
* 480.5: 4.668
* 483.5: 4.055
